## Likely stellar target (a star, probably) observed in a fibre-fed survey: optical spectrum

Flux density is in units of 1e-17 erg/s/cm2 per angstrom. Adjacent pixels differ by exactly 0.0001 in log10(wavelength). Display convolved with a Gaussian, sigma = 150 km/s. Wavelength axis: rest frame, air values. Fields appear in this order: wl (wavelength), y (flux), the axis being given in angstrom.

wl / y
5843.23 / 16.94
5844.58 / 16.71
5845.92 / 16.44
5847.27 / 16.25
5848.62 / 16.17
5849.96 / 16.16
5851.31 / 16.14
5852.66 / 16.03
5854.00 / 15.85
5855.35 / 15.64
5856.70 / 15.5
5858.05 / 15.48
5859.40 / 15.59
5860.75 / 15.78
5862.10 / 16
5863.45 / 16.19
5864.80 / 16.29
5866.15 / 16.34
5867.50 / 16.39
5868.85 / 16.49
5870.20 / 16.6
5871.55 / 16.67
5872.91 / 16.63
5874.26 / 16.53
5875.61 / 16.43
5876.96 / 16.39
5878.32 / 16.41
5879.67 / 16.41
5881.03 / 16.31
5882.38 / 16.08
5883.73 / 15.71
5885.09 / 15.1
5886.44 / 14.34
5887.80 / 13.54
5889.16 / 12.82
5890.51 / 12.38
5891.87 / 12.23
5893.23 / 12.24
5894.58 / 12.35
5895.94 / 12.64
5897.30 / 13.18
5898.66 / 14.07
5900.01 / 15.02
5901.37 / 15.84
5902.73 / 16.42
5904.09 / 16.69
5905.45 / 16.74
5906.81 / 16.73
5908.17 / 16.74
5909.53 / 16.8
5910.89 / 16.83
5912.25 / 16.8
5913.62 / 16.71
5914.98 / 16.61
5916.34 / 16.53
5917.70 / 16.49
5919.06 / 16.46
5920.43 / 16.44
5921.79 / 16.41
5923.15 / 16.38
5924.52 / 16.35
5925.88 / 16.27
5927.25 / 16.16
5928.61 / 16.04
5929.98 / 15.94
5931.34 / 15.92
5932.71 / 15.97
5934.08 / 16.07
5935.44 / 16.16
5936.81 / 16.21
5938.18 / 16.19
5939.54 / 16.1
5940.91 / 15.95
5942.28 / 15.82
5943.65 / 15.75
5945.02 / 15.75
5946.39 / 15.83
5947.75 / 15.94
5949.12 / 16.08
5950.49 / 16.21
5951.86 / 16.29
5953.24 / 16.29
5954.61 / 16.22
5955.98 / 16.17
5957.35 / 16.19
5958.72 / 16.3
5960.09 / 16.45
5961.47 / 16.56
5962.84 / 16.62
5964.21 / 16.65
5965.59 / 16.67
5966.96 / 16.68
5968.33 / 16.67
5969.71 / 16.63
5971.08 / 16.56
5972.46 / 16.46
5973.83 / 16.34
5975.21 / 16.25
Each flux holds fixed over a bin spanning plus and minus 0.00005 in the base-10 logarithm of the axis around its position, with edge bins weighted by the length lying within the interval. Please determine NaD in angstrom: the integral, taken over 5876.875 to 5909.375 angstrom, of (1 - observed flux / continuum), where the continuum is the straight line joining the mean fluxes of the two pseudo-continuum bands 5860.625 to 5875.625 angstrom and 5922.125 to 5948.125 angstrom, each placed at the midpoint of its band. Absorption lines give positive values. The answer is 2.8 angstrom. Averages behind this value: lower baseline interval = 16.4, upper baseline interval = 16.1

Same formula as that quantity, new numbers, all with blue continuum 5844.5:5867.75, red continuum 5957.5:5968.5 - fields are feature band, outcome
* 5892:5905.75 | 1.6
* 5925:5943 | 0.4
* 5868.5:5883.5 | -0.3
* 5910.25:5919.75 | -0.2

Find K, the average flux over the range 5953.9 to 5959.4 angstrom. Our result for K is 16.2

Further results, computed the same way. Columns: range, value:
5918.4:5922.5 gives 16.4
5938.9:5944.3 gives 15.9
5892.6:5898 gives 12.6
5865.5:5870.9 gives 16.5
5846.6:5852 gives 16.2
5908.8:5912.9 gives 16.8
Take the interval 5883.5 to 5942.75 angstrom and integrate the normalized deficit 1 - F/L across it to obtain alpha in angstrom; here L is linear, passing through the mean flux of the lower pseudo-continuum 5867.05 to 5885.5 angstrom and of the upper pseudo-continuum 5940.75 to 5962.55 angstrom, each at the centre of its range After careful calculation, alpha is 2.6 angstrom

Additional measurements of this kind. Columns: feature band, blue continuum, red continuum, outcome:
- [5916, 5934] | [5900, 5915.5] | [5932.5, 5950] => 0.0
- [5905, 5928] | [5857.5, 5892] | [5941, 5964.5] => -0.9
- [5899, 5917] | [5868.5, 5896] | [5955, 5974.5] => -1.1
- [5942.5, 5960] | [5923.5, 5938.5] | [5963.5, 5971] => 0.3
